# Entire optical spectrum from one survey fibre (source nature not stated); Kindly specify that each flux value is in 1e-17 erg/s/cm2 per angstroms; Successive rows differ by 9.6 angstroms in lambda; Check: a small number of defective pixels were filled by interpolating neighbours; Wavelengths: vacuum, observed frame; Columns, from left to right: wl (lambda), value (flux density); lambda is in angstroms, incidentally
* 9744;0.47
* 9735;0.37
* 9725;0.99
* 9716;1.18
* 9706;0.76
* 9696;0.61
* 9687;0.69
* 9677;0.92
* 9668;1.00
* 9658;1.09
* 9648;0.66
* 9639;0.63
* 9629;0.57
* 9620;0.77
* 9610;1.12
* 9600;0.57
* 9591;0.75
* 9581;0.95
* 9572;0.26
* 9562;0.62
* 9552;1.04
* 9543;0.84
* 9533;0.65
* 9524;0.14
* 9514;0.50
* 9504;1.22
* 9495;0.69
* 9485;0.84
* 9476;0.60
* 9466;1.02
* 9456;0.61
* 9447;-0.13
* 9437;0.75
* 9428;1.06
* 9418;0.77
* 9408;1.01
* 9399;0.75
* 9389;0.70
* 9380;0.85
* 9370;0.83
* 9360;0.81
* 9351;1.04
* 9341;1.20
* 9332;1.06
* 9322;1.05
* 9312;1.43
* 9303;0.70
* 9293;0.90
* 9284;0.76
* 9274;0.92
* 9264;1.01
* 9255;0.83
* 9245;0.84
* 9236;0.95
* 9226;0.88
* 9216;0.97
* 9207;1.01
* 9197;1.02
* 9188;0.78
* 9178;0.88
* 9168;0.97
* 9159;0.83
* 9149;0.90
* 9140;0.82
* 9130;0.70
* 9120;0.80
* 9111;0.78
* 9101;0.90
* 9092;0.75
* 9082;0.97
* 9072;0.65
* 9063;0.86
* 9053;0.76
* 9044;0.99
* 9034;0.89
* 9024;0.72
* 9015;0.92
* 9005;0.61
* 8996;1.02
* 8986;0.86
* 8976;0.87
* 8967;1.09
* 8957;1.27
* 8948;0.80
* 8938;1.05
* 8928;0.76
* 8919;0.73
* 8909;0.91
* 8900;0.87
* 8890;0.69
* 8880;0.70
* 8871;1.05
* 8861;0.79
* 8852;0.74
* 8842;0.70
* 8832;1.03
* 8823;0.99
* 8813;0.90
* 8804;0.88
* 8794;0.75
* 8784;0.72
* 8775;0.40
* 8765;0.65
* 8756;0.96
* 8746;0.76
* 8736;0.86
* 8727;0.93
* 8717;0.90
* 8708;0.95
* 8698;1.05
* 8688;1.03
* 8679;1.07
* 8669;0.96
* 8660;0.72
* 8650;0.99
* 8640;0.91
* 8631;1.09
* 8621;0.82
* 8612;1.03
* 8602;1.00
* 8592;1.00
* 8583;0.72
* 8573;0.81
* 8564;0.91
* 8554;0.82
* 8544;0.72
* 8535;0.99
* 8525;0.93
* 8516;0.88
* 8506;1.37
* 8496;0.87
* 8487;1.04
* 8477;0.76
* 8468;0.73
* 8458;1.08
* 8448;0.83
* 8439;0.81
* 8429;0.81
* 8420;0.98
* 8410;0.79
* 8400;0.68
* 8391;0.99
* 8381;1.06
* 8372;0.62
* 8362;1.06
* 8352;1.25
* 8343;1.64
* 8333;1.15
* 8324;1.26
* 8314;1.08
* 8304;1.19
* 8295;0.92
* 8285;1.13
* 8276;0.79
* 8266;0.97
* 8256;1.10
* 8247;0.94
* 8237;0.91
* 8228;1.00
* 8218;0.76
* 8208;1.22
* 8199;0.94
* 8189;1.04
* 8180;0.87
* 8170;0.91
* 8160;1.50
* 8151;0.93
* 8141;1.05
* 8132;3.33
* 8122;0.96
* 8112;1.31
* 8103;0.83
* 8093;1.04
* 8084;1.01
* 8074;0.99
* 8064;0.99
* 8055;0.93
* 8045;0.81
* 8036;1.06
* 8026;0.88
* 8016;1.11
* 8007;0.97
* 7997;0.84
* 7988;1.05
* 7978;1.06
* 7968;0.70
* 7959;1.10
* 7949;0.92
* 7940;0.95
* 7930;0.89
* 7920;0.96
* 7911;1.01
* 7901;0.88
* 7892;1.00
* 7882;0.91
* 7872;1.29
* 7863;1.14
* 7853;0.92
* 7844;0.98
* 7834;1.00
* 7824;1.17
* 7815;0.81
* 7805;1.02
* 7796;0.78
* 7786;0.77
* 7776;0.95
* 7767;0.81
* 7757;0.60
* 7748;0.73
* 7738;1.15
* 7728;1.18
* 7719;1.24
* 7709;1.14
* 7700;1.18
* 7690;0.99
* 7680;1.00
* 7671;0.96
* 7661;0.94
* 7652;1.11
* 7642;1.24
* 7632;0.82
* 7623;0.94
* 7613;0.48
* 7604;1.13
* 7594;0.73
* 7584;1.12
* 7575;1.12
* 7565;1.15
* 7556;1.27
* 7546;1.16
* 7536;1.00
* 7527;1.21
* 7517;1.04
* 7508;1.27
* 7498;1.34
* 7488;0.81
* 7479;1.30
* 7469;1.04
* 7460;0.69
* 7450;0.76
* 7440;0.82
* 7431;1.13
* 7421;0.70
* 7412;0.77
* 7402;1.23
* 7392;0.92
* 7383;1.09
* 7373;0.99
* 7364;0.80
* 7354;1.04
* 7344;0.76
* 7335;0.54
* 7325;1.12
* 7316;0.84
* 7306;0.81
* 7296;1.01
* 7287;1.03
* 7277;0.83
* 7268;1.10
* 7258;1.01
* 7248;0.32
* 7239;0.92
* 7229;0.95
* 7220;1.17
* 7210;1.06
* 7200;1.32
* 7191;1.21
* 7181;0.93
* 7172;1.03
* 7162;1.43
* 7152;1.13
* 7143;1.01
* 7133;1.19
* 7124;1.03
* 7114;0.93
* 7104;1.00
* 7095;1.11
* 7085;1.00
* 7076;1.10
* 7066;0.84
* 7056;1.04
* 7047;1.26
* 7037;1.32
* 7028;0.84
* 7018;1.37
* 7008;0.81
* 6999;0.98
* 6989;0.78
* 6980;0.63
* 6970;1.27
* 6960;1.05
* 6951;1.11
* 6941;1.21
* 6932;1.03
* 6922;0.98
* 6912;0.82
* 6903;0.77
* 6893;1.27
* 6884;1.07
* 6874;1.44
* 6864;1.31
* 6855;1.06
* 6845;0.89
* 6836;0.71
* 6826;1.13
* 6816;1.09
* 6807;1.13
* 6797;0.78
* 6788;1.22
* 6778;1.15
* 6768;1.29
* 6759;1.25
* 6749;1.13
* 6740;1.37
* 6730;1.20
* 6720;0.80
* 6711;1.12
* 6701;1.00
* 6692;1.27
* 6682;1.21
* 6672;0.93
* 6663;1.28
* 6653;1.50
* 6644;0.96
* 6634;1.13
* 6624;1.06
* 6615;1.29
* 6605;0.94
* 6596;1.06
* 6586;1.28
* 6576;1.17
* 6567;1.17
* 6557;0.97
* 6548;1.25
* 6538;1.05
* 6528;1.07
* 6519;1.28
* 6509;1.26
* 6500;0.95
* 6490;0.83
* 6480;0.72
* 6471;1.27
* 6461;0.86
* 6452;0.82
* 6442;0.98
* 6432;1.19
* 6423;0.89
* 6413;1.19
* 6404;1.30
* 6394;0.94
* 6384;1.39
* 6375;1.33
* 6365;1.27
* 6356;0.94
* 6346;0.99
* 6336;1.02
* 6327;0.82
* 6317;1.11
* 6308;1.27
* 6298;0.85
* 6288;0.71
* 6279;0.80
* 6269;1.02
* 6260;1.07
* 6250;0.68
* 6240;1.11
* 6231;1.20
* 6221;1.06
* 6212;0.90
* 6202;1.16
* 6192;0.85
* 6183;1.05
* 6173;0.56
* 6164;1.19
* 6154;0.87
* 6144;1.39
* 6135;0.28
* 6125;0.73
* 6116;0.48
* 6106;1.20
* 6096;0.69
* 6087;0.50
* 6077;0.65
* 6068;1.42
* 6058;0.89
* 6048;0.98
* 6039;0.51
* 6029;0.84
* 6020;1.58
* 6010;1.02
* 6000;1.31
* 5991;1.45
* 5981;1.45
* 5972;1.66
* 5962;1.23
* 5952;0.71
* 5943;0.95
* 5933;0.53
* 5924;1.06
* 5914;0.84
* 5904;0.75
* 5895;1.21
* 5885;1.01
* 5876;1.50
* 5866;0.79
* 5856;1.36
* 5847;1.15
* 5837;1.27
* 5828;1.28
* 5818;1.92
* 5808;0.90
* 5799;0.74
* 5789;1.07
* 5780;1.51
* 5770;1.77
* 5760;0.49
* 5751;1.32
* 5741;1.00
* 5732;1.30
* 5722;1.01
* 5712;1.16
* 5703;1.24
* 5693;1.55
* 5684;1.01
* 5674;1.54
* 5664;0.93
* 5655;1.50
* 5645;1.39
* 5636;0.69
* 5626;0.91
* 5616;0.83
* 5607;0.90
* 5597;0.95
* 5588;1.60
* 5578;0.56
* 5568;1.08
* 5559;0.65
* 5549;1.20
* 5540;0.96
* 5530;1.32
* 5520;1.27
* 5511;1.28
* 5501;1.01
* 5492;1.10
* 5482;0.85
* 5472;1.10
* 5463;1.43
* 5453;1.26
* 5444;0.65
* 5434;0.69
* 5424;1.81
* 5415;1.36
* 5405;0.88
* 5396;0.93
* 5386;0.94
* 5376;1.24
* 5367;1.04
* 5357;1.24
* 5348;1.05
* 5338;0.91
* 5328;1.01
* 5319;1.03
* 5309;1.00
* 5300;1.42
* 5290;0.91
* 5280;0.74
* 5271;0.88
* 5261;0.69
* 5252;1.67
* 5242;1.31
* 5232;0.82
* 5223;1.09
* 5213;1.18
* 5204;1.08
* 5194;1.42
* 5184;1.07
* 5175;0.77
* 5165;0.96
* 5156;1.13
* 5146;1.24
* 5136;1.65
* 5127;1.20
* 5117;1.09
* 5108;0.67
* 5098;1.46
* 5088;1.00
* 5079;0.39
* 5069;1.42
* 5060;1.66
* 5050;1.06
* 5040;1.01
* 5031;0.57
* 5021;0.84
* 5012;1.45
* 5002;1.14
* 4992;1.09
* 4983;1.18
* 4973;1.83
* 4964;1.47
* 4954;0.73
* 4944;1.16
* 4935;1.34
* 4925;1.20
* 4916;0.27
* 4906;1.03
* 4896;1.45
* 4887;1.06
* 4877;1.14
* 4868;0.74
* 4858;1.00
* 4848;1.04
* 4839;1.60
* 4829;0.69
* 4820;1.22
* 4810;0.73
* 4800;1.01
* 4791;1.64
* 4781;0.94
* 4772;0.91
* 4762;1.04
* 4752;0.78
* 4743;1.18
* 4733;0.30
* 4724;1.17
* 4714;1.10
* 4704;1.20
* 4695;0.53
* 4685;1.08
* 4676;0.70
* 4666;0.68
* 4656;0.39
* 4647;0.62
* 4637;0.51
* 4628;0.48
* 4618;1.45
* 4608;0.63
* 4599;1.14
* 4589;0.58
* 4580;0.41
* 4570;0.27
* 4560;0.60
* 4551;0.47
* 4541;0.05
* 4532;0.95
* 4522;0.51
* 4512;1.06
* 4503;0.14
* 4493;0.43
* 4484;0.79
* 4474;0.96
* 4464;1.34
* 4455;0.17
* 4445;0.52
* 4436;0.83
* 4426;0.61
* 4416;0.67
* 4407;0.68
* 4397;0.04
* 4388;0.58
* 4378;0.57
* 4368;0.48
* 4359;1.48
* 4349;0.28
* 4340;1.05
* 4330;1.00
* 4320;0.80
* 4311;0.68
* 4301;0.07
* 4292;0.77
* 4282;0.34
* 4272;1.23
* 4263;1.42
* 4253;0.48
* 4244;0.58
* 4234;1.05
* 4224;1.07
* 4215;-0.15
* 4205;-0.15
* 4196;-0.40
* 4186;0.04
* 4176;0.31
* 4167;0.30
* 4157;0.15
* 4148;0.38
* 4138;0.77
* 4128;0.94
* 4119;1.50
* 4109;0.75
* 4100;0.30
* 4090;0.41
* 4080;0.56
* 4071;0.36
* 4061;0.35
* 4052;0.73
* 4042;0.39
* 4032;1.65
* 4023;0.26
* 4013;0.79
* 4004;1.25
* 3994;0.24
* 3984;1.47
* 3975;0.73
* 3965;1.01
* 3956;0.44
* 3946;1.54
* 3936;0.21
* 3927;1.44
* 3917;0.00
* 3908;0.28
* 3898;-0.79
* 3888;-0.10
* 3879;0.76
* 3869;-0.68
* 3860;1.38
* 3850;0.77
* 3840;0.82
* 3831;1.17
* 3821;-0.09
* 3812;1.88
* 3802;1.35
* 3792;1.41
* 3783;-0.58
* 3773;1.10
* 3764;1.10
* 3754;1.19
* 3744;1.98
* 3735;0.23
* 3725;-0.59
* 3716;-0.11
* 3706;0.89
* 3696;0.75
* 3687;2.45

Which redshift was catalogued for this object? 0.239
